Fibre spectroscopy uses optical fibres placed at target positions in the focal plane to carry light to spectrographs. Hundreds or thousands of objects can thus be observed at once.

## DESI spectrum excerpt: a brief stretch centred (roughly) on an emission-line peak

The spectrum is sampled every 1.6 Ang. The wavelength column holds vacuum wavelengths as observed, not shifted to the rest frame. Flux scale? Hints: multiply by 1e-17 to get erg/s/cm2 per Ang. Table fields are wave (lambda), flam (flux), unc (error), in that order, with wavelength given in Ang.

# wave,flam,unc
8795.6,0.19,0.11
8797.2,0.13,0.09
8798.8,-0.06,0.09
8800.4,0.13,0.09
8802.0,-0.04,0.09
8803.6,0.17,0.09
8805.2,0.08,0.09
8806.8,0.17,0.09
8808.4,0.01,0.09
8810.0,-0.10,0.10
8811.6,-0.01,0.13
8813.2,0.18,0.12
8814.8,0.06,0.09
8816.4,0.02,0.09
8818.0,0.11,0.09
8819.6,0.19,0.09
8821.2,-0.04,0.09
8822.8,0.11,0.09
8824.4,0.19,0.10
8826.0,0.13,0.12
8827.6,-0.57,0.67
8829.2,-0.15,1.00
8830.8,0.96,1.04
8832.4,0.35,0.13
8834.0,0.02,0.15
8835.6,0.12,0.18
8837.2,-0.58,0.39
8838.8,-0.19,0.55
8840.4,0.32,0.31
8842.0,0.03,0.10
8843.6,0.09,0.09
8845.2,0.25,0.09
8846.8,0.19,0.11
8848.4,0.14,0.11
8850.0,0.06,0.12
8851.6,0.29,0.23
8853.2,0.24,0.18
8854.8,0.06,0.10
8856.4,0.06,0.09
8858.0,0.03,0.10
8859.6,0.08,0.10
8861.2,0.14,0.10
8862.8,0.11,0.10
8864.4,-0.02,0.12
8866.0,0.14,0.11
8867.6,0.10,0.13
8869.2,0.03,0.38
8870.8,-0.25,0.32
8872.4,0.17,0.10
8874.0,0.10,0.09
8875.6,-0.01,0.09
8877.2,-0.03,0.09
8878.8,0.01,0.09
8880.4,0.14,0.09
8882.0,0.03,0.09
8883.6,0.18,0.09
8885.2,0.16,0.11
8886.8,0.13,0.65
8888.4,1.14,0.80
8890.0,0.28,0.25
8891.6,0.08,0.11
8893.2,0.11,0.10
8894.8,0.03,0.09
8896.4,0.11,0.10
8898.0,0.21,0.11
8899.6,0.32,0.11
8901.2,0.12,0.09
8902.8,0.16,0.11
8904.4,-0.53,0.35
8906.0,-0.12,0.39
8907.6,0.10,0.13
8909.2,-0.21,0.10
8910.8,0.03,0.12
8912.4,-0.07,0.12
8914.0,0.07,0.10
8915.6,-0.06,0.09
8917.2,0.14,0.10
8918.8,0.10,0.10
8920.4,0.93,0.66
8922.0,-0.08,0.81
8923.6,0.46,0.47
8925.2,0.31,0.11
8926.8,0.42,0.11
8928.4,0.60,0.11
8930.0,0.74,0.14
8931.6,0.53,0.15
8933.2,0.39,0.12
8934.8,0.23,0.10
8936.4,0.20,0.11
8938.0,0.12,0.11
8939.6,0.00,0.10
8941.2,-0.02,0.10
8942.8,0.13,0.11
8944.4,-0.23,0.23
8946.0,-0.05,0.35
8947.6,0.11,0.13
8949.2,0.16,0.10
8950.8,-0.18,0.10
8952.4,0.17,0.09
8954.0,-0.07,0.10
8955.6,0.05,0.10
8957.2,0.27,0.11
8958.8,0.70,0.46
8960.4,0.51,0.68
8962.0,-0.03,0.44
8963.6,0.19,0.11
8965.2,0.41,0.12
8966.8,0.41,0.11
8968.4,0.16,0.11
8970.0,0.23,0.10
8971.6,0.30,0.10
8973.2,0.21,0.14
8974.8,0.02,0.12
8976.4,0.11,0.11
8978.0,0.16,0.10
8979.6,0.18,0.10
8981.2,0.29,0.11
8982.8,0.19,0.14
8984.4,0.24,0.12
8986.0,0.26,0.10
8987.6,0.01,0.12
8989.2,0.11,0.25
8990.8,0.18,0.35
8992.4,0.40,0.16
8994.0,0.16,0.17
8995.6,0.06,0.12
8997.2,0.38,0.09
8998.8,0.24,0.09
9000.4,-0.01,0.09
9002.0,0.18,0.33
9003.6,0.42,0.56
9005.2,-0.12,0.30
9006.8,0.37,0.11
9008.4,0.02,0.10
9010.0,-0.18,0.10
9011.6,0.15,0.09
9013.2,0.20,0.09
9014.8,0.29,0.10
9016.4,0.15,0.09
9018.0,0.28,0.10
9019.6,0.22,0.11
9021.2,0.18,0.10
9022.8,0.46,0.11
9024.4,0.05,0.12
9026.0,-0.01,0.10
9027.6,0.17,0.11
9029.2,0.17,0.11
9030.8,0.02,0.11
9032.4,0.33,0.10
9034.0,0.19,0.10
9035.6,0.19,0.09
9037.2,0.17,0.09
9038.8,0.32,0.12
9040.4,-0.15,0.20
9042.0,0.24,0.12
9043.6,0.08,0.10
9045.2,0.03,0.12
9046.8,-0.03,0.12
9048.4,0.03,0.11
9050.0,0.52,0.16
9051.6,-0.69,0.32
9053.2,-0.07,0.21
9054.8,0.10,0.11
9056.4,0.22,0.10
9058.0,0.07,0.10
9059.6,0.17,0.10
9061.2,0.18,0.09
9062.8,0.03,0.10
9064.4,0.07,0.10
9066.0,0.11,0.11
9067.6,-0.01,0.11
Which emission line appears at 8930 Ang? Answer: H-beta 4861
